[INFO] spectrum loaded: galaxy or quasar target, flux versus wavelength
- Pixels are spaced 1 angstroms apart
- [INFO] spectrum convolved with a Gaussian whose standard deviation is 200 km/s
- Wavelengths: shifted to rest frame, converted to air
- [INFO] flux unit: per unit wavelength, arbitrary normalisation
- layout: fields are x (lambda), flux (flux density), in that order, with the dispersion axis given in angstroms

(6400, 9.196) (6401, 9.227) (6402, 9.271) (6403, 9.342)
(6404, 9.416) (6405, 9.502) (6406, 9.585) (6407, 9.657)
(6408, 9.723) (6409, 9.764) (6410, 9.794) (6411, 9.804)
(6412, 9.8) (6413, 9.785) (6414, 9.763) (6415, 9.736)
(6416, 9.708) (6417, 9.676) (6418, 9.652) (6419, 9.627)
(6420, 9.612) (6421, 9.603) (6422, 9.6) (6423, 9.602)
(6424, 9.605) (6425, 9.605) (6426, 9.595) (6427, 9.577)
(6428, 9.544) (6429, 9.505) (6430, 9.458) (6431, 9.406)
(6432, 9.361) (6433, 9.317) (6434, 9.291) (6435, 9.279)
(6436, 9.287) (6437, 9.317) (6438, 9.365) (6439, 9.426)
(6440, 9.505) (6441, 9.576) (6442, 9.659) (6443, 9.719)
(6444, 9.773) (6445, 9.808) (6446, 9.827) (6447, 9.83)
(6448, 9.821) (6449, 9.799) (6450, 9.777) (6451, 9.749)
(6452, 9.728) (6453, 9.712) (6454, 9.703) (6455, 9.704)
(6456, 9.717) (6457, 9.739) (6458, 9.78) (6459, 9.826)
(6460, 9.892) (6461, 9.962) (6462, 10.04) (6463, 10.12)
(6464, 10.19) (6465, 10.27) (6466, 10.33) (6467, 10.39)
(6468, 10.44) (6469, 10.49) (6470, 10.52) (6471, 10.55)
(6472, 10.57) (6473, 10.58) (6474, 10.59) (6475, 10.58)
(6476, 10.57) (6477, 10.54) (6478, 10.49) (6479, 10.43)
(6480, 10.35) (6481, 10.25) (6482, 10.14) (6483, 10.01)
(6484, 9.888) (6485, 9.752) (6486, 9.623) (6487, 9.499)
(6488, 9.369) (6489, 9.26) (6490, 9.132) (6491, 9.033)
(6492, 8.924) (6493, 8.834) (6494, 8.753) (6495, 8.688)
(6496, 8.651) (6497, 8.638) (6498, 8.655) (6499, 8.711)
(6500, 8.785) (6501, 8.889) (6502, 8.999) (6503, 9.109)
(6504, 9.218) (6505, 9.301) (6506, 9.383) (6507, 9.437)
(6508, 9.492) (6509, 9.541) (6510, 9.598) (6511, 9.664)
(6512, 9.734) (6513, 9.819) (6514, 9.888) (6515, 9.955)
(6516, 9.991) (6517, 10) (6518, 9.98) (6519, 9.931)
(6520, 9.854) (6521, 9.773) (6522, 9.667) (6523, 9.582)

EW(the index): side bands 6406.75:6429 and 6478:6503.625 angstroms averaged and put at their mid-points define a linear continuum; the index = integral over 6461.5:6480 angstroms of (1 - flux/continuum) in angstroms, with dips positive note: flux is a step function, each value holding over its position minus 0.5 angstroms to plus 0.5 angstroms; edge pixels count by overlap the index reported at -2.0 angstroms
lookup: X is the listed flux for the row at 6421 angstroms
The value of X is 9.603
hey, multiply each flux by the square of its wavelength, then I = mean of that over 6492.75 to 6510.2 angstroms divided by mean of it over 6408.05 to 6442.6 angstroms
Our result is 0.97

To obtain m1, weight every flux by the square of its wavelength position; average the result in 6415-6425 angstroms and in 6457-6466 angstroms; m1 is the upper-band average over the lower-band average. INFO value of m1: 1.1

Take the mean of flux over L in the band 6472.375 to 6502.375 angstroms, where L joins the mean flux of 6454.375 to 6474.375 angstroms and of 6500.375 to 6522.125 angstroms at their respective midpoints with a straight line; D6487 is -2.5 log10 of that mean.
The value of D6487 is 0.04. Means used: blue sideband 10.2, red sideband 9.6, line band 9.56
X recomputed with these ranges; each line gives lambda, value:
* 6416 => 9.708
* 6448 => 9.821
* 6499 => 8.711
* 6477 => 10.54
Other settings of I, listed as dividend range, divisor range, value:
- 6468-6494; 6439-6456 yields 1.04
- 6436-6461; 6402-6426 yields 1.02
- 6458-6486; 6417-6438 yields 1.10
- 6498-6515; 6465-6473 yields 0.90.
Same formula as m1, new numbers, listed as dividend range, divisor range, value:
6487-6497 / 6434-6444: 0.96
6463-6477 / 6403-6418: 1.10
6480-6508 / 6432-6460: 0.97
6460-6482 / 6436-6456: 1.08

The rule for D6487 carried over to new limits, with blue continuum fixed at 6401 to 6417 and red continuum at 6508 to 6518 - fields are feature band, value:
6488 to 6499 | 0.104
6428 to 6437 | 0.034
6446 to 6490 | -0.036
